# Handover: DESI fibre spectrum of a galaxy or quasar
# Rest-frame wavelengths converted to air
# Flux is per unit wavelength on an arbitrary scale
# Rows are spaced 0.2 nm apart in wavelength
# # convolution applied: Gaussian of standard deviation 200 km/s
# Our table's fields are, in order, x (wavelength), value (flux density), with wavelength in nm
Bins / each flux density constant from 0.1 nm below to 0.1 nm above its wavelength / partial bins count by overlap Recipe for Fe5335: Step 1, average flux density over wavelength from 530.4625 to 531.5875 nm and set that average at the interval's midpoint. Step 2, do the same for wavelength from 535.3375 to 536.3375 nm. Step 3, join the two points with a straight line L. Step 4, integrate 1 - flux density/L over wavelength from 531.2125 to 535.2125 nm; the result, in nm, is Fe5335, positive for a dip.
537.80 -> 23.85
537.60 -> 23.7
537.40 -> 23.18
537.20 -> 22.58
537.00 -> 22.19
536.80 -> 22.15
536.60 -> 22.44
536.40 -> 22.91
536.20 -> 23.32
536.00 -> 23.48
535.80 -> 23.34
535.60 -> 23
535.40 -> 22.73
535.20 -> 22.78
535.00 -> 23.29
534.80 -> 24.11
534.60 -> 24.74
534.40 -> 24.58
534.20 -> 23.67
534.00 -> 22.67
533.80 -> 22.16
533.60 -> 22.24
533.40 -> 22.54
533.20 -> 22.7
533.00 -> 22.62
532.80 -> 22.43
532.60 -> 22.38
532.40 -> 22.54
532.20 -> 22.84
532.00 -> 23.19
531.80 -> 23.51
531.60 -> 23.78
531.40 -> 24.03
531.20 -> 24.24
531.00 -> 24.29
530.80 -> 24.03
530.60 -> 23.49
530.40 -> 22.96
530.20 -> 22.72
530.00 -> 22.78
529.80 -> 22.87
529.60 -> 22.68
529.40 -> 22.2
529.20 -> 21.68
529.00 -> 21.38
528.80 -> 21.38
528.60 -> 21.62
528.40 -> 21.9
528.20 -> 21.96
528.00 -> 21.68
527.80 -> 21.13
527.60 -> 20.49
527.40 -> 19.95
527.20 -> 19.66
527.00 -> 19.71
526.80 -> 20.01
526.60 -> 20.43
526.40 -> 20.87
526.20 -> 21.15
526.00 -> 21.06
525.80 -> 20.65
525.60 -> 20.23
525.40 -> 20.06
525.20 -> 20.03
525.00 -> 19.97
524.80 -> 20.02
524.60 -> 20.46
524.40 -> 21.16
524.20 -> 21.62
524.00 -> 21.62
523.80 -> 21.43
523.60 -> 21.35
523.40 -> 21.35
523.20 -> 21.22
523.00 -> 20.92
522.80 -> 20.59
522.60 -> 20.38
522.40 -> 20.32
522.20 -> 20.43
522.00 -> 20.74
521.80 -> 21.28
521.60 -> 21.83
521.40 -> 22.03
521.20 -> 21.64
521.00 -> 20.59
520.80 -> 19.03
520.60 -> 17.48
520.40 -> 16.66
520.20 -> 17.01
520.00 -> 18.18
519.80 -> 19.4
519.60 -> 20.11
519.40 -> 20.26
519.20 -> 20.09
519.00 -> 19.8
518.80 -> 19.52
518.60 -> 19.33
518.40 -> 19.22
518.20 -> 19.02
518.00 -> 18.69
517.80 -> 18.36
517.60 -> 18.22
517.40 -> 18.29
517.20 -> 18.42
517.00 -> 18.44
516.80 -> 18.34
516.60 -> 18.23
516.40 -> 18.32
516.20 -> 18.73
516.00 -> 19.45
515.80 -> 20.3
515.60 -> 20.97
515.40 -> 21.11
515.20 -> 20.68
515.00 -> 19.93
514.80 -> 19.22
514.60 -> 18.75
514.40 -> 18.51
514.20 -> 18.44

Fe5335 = 0.07 nm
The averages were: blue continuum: 24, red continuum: 23.2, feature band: 23.2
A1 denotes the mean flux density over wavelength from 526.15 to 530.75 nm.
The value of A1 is 21.5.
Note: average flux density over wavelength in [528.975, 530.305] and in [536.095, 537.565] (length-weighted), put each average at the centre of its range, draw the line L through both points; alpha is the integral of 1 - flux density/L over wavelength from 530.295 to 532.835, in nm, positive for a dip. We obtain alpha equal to -0.103 nm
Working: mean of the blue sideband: 22.4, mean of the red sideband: 22.7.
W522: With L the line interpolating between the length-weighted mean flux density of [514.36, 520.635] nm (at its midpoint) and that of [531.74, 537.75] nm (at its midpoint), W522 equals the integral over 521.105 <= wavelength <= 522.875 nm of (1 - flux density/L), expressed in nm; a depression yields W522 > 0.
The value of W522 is -0.08 nm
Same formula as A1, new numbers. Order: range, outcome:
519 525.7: 20.3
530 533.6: 23.2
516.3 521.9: 19.2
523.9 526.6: 20.7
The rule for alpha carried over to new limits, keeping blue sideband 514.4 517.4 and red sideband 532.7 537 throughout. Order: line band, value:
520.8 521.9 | -0.05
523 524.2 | -0.03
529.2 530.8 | -0.05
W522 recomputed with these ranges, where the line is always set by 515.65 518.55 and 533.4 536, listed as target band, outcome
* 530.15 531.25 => -0.069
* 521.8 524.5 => -0.094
